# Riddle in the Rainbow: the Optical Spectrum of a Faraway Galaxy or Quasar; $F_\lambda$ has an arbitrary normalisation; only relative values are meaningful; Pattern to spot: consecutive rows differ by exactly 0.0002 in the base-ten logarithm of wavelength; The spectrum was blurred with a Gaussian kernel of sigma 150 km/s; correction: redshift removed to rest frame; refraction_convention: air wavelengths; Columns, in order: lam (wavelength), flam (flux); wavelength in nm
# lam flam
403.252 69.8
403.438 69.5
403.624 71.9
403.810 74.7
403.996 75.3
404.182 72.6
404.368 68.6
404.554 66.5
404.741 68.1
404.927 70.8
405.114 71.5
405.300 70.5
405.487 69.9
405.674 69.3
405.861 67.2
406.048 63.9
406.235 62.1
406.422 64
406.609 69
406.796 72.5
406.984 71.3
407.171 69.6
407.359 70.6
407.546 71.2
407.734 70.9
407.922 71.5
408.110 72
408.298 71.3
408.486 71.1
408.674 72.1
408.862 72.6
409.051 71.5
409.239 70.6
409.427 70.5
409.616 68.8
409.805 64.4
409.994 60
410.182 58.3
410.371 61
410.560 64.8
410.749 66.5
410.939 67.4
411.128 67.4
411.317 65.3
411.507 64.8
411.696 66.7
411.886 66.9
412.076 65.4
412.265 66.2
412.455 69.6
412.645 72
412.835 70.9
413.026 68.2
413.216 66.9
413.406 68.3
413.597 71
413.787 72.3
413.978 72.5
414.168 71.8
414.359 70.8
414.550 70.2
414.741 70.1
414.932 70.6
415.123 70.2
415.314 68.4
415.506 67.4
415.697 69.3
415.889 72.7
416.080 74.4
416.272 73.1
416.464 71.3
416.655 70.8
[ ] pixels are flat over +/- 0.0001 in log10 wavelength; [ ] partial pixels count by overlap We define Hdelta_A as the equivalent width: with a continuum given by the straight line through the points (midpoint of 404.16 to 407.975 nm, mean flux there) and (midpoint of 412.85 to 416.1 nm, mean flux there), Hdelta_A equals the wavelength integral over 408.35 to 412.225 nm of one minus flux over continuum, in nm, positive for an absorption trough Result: 0.15 nm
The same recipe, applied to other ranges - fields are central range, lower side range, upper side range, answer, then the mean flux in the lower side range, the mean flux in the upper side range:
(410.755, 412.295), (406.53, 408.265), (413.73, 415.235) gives 0.10 nm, 71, 71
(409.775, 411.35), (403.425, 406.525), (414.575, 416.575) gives 0.14 nm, 69.2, 70.7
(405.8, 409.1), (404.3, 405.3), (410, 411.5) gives -0.14 nm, 69.3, 64.2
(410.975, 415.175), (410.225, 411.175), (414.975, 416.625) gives -0.08 nm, 64.9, 70.9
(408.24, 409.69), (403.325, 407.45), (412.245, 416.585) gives -0.03 nm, 69.5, 70.4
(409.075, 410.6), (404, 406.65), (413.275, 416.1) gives 0.09 nm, 68.4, 70.5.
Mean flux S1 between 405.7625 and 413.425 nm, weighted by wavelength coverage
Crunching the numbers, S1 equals 67.9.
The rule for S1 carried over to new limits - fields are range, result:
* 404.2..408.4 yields 69.3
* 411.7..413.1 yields 68.3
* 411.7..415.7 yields 69.4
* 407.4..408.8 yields 71.5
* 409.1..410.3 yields 65.6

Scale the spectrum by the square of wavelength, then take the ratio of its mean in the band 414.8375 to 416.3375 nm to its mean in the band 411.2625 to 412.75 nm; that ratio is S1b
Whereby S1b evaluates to 1.07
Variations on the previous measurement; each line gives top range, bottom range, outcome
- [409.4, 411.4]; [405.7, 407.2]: 0.98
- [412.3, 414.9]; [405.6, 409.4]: 1.04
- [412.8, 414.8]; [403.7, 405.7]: 1.04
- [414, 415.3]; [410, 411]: 1.14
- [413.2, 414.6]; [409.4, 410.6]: 1.13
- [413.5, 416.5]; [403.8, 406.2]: 1.07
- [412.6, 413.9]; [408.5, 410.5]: 1.06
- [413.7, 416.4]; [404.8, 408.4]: 1.07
